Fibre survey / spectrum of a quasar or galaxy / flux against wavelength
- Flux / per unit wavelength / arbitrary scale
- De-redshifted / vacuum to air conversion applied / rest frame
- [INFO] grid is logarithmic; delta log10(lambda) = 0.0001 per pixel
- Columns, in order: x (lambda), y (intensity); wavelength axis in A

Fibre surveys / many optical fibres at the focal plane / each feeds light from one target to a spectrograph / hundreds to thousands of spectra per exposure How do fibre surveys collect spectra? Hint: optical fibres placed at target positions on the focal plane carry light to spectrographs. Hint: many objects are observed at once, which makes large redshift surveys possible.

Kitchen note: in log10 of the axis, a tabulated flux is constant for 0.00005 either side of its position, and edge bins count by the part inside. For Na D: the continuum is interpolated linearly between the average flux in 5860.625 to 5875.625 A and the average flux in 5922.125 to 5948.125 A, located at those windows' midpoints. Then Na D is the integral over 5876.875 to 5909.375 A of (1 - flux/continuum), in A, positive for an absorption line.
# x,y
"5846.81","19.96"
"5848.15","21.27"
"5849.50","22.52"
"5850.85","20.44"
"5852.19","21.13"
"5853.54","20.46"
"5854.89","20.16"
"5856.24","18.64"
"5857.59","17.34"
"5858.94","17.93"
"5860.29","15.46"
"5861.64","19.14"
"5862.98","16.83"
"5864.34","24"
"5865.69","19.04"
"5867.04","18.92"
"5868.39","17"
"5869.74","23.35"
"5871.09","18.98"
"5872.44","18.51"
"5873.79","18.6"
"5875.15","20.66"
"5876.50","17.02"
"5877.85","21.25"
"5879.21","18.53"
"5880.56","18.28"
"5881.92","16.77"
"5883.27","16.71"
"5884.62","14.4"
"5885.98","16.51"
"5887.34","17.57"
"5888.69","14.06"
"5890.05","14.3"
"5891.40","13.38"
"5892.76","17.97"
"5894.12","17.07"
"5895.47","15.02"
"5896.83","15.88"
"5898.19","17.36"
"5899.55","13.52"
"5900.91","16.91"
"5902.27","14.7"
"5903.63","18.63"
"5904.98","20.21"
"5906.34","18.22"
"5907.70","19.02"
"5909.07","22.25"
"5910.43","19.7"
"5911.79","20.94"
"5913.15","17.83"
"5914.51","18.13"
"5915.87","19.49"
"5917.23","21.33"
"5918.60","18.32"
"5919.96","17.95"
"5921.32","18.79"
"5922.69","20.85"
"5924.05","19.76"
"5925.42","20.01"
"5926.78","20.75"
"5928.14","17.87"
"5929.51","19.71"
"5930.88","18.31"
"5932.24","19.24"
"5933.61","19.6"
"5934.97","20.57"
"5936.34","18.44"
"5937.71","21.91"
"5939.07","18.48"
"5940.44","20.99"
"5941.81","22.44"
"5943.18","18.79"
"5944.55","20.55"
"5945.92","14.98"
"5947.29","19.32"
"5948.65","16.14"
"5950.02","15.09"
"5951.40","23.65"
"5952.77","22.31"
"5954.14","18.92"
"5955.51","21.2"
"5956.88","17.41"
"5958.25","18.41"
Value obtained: 4.2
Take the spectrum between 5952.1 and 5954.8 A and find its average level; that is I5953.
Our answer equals 20.6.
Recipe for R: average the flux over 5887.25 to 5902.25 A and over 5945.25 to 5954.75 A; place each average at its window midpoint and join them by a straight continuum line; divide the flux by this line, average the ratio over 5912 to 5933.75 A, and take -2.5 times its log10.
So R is -0.13 mag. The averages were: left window 15.6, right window 18.6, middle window 19.3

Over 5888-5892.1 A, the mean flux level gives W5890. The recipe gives 14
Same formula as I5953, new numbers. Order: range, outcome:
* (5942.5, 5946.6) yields 18.1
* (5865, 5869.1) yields 18.4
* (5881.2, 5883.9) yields 16.8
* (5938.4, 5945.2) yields 20.2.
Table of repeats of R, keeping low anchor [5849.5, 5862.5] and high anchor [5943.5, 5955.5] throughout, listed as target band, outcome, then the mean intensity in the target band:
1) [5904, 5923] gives -0.02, 19.5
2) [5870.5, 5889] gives 0.08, 17.8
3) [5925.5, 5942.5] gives -0.05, 19.9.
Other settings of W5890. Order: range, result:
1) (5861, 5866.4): 19.8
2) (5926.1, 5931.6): 19.2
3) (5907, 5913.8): 19.9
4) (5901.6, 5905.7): 17.9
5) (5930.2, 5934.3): 19.1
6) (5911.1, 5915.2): 19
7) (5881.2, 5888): 16.4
